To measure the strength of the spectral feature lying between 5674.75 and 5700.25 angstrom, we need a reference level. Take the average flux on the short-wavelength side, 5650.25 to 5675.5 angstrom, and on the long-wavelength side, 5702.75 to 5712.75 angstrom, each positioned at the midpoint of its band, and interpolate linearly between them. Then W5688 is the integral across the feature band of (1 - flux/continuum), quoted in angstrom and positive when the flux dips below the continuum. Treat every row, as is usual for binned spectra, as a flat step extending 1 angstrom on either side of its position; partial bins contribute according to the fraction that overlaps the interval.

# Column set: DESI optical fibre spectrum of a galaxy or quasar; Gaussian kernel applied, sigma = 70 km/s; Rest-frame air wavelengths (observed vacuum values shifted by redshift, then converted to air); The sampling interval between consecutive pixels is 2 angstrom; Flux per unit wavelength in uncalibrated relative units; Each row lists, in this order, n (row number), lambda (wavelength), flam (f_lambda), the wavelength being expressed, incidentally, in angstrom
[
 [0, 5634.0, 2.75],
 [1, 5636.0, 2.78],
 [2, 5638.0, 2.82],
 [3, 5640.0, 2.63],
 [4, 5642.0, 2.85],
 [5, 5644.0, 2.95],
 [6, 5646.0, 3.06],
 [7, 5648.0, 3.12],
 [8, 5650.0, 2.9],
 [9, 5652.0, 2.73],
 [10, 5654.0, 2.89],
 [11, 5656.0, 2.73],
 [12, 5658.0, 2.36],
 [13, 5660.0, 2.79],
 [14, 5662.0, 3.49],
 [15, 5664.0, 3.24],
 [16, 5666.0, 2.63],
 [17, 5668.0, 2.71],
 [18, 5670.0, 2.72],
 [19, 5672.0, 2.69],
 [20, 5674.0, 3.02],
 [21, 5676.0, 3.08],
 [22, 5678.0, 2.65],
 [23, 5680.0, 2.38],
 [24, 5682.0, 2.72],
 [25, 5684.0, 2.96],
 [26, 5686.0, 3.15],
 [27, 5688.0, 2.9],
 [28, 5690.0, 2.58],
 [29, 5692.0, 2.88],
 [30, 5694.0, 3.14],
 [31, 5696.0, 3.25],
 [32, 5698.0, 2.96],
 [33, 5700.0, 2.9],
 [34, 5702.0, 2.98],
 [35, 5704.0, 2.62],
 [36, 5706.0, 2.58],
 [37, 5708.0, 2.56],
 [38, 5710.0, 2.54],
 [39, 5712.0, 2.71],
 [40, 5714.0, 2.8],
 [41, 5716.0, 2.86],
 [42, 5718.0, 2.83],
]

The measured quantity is -1.67 angstrom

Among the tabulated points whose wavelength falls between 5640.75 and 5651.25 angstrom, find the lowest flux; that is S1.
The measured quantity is 2.85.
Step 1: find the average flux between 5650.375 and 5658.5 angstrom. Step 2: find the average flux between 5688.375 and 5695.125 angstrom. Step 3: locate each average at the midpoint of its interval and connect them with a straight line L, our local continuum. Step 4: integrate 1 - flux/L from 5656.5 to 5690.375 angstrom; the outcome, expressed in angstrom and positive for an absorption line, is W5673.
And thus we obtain -0.4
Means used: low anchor 2.71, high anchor 2.88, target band 2.83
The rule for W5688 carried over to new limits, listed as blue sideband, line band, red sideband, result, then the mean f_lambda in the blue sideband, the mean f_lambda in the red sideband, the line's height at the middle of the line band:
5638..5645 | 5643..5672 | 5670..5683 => -0.9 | 2.81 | 2.75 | 2.79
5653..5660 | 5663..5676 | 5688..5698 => -0.4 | 2.68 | 2.96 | 2.78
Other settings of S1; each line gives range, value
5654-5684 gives 2.36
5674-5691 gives 2.38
